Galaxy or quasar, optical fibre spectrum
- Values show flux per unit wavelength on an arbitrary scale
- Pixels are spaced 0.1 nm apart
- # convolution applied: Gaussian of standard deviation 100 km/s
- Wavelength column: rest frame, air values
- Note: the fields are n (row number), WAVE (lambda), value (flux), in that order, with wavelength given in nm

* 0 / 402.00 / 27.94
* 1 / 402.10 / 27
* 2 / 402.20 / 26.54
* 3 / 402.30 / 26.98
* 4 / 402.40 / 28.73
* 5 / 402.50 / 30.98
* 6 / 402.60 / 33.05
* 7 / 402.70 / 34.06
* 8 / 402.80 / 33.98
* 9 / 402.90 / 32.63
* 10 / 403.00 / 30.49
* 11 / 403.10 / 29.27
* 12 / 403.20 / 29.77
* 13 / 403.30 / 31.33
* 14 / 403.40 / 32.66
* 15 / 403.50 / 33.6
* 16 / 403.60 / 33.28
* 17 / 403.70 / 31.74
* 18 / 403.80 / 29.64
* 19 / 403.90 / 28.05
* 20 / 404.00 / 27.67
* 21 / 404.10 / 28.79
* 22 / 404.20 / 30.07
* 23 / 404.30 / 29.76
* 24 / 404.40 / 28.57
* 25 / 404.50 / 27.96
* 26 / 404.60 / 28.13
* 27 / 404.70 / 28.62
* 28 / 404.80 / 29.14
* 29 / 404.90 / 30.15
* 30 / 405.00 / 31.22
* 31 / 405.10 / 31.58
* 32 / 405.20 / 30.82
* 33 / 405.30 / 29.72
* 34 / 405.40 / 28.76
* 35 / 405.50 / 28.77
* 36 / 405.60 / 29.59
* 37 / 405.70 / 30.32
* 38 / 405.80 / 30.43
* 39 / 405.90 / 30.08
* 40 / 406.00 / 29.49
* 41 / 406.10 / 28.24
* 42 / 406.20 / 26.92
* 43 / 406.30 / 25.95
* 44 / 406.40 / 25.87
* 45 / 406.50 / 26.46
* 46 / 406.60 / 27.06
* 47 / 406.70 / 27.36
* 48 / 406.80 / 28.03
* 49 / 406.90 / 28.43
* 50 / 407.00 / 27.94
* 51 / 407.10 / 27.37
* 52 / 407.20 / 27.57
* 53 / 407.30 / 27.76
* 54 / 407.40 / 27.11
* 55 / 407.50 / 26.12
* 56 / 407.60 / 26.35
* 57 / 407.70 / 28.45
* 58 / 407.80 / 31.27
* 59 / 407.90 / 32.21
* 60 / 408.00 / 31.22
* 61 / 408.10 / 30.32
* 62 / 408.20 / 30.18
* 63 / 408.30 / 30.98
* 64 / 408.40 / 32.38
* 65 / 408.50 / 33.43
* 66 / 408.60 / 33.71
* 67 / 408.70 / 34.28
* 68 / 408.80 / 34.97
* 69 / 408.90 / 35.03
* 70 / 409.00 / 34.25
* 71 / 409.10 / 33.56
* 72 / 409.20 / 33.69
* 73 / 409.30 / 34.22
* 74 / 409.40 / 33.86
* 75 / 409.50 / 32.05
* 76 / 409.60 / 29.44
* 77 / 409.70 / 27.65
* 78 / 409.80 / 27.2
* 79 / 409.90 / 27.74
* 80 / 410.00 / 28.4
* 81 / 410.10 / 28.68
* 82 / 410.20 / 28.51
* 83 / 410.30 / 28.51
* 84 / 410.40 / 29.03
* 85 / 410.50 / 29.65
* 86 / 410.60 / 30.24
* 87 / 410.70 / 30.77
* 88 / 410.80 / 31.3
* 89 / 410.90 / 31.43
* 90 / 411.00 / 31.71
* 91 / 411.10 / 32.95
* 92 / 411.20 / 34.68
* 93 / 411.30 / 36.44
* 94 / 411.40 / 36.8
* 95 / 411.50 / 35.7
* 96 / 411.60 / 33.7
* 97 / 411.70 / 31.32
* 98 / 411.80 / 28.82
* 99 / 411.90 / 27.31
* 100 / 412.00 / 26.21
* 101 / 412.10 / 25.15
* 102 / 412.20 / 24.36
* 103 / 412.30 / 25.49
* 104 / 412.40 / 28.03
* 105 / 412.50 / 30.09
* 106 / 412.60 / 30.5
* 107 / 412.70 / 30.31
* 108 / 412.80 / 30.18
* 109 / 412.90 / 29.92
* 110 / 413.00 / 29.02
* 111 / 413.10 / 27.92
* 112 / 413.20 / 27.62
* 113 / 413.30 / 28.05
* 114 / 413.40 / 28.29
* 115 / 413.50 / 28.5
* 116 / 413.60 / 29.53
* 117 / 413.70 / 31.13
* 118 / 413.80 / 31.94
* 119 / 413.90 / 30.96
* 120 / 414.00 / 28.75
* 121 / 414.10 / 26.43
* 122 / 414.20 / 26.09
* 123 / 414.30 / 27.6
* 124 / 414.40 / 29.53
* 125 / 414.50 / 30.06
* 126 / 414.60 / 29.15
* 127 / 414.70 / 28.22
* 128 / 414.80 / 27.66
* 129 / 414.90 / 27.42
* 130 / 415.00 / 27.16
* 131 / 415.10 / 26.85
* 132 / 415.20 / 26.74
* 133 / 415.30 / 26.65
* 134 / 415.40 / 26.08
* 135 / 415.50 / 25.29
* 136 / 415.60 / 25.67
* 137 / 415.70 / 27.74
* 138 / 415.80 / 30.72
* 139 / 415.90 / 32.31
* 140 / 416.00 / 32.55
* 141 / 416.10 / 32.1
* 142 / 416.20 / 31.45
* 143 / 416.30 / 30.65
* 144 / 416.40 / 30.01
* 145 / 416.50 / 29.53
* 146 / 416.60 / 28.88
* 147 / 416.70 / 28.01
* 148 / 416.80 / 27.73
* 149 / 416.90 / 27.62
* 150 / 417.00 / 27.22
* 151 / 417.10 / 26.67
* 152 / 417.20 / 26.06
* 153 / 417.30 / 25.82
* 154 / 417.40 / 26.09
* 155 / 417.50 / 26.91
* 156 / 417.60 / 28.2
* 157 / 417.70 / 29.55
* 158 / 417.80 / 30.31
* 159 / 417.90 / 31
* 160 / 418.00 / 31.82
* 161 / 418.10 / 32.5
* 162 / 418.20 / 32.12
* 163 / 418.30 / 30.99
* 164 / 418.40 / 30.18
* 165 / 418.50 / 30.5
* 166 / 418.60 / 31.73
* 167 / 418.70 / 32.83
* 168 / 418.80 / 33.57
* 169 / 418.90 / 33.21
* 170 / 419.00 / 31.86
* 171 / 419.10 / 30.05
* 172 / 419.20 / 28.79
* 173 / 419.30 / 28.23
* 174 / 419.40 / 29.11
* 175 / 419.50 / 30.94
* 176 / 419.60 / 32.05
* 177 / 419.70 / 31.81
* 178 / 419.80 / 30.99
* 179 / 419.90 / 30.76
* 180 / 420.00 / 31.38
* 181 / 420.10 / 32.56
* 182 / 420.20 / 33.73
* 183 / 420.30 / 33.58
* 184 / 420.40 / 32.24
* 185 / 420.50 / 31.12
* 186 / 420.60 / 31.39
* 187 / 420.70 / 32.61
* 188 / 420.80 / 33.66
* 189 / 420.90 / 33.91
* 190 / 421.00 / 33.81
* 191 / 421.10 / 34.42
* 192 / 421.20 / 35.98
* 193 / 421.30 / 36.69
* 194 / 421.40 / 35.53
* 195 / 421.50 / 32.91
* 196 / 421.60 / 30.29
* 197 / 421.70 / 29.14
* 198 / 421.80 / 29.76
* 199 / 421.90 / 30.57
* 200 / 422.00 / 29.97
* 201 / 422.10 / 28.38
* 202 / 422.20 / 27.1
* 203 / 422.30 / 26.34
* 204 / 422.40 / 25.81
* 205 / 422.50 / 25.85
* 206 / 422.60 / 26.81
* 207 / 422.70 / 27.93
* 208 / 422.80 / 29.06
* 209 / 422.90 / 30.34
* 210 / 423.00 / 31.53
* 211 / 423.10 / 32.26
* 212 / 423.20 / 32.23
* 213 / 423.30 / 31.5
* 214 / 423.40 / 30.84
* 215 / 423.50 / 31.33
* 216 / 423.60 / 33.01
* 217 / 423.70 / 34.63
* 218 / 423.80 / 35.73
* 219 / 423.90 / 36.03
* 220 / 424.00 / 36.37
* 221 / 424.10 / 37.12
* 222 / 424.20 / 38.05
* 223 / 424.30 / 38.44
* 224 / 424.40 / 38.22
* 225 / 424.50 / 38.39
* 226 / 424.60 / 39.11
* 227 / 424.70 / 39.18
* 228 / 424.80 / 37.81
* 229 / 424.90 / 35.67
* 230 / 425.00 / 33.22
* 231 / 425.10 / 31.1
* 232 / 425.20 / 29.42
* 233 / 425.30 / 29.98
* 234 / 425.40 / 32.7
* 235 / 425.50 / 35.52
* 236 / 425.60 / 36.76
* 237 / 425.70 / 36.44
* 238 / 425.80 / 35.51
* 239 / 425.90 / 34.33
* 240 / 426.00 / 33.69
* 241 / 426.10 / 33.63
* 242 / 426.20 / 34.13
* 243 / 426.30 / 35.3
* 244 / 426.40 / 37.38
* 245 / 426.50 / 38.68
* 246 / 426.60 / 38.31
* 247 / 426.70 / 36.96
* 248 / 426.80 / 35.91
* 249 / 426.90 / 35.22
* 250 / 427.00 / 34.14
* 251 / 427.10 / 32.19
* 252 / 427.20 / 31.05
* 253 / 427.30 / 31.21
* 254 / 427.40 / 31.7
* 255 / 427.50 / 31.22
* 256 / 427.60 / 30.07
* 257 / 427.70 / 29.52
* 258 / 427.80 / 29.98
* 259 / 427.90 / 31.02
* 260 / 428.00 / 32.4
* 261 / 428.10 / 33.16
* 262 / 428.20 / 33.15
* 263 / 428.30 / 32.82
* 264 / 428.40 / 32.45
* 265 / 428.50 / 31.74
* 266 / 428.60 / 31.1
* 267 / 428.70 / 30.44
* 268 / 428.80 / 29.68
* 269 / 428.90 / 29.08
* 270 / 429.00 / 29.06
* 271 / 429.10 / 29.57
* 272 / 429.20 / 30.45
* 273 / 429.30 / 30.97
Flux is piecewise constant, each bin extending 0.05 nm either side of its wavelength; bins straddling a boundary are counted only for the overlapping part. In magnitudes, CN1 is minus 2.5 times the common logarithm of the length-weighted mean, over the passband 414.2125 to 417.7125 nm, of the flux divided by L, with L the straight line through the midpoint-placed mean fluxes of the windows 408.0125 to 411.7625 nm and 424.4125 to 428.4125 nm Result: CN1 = 0.158 mag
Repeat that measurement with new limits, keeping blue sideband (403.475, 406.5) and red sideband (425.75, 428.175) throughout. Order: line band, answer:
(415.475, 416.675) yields 0.06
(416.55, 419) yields 0.08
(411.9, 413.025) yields 0.10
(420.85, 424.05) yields 0.04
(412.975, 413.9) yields 0.06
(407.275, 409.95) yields -0.04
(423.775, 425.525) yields -0.08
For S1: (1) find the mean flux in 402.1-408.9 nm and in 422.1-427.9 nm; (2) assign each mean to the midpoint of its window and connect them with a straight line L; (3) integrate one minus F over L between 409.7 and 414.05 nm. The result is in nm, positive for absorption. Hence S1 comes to 0.16 nm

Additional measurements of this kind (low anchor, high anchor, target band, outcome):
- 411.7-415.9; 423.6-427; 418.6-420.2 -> 0.027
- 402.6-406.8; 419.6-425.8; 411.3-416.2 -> 0.352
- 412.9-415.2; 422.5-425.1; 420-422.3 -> 0.027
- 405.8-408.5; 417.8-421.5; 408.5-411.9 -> -0.265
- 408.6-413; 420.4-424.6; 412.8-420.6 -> 0.510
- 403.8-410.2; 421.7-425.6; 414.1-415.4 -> 0.142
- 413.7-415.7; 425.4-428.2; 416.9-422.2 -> -0.123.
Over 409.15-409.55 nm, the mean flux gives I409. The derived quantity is 33.5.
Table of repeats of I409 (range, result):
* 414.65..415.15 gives 27.5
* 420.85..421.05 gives 33.9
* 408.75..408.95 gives 35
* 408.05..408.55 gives 31.5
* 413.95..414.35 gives 27.2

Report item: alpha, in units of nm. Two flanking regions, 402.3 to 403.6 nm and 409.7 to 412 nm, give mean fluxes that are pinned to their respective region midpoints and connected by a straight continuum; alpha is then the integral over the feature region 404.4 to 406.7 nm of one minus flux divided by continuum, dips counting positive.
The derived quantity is 0.18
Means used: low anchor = 31.6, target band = 28.8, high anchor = 30.8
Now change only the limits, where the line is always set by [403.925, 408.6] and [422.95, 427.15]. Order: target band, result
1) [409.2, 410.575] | 0.02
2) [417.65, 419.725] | 0.12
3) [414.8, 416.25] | 0.16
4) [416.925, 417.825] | 0.14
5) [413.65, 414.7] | 0.08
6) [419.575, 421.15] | 0.05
